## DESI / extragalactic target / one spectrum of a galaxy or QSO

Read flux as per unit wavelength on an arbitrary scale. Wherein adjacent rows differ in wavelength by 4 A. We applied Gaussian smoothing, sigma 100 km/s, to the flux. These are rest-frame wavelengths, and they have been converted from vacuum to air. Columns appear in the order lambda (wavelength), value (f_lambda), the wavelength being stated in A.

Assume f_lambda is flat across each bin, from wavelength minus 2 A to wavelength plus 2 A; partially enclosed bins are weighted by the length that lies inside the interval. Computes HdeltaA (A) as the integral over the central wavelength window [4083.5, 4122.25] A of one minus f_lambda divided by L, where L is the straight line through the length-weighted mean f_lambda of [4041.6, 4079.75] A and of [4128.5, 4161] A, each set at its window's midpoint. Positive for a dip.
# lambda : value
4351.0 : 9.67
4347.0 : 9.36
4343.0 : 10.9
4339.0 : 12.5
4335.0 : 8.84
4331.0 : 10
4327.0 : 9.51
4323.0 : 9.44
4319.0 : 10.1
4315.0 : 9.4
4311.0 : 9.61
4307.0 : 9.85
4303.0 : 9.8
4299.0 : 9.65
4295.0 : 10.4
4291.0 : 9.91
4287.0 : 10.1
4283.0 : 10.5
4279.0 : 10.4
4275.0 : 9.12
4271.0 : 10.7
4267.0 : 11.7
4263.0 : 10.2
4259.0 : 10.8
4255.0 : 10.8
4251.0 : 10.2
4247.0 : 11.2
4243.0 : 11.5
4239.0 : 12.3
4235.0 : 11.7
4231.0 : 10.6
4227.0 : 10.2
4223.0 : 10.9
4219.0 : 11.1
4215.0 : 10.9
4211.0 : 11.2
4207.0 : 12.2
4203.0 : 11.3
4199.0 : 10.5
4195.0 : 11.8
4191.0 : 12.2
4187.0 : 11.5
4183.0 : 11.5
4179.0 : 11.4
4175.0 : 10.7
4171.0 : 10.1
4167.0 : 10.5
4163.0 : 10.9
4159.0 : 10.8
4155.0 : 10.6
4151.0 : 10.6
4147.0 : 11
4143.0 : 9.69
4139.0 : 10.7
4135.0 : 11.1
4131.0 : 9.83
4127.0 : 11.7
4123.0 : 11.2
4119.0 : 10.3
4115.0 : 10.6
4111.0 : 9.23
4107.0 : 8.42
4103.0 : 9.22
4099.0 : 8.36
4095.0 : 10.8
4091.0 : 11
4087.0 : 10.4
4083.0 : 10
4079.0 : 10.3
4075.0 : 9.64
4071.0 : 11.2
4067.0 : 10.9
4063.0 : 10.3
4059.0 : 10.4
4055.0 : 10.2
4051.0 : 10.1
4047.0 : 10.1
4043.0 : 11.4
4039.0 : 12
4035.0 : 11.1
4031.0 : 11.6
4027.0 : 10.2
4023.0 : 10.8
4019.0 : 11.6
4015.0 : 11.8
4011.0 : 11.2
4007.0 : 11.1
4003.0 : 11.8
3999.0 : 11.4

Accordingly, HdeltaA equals 2.34 A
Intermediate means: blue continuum 10.4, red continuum 10.6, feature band 9.87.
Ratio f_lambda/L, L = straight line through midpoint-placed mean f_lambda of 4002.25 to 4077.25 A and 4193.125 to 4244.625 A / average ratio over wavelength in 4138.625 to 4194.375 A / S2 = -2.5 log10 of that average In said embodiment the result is 0.02 mag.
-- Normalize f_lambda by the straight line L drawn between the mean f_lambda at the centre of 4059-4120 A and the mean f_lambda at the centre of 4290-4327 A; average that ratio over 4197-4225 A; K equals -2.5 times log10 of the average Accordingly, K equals -0.13 mag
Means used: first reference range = 10.1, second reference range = 9.78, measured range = 11.2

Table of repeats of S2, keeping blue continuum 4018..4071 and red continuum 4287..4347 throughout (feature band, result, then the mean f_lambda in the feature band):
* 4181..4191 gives -0.12 mag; 11.6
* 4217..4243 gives -0.09 mag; 11.2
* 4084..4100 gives 0.04 mag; 10.2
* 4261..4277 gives -0.03 mag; 10.4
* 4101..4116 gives 0.15 mag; 9.29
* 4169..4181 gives -0.03 mag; 10.7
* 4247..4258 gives -0.05 mag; 10.7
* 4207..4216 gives -0.10 mag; 11.3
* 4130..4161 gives -0.01 mag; 10.6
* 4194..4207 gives -0.10 mag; 11.3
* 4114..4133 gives -0.02 mag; 10.7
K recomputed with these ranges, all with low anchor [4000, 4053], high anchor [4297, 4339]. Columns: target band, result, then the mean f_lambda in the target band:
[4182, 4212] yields -0.12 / 11.5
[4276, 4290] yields -0.03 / 10.2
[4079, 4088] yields 0.07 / 10.2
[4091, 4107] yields 0.14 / 9.52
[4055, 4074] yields 0.04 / 10.6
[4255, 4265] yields -0.06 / 10.6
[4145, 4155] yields -0.02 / 10.8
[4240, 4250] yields -0.12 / 11.3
